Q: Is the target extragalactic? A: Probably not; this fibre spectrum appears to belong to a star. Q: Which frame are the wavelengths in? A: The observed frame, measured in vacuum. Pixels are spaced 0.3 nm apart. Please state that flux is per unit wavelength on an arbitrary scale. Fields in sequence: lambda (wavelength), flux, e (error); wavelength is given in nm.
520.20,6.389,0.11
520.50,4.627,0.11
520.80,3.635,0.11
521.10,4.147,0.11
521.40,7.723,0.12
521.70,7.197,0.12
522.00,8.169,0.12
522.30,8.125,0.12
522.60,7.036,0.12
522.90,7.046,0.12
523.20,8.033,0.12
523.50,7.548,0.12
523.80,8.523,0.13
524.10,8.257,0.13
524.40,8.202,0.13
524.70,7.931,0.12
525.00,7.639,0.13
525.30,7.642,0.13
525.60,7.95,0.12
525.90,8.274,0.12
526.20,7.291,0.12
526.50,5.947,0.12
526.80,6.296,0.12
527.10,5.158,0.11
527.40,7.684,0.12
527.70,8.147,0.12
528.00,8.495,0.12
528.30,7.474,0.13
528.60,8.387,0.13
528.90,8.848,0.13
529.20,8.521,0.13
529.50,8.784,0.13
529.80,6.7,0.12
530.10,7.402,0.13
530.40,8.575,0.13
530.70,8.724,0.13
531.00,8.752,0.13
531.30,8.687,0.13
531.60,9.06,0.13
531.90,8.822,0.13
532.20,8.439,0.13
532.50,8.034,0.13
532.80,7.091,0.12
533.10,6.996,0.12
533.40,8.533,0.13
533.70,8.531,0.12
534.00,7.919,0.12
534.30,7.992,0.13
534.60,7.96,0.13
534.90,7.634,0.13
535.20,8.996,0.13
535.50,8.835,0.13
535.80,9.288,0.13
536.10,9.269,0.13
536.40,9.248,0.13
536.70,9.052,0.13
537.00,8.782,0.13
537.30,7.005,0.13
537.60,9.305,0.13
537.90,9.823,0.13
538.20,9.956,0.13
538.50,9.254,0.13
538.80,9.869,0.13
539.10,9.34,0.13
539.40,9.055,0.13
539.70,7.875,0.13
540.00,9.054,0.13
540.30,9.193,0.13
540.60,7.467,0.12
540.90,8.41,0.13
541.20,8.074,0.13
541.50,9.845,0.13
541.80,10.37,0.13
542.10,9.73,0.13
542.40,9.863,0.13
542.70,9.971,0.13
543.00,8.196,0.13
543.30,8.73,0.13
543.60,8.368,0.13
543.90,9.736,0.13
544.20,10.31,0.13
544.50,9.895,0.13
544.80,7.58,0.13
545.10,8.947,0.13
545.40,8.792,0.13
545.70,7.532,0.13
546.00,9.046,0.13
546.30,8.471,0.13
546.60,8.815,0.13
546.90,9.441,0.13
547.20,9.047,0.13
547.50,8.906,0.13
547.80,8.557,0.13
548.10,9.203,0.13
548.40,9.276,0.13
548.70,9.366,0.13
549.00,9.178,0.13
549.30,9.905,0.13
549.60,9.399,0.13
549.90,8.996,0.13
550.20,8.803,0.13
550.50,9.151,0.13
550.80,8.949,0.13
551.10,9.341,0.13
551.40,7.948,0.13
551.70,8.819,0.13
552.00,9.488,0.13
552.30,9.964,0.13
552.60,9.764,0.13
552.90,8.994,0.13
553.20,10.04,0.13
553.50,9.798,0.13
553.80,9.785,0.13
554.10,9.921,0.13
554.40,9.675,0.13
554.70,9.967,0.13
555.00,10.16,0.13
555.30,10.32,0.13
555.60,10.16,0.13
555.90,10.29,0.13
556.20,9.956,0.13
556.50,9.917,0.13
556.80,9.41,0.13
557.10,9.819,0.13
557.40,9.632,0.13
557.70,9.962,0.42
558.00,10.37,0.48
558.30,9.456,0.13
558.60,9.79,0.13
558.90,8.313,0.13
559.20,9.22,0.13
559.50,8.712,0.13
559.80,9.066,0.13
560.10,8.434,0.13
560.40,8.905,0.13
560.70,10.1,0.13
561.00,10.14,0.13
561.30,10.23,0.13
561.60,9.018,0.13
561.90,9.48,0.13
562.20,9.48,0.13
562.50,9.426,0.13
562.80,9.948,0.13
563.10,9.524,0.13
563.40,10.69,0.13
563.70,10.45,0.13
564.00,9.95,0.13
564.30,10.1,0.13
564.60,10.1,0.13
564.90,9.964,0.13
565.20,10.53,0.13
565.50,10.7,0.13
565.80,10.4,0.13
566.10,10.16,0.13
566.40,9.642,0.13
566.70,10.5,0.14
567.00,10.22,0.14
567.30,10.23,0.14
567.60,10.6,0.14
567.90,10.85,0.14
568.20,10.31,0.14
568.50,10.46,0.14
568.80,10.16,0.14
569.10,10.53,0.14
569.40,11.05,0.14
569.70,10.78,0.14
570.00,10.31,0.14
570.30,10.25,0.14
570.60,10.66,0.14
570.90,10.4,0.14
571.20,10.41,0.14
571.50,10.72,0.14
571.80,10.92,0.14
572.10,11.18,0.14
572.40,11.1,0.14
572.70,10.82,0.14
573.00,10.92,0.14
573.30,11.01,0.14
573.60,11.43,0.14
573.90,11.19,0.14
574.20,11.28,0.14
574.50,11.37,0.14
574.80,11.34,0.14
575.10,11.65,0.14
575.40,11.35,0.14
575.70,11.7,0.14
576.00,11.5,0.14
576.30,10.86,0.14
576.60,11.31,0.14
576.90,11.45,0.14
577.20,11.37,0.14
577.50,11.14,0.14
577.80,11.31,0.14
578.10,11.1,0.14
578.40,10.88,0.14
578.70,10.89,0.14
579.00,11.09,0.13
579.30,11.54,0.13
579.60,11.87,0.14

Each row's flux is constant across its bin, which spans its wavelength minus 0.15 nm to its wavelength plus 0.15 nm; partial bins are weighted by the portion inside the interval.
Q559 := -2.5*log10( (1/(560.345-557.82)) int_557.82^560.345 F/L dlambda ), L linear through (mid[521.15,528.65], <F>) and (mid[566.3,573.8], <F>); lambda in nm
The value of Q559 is 0.08 mag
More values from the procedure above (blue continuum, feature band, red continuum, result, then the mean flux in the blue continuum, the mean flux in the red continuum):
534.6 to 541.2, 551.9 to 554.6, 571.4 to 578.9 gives 0.010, 8.85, 11.2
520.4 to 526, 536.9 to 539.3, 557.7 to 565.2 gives -0.123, 7.26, 9.64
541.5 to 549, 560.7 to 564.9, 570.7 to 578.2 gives 0.047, 9.11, 11.2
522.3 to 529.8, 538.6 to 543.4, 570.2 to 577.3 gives -0.037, 7.7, 11.1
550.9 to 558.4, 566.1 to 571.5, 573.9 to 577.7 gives 0.039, 9.71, 11.4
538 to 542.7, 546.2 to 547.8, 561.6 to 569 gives 0.063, 9.19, 10.1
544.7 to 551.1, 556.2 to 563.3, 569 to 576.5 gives 0.045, 8.94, 11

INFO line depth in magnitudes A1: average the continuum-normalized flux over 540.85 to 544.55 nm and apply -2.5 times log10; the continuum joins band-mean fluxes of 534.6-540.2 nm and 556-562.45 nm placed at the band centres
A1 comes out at -0.03 mag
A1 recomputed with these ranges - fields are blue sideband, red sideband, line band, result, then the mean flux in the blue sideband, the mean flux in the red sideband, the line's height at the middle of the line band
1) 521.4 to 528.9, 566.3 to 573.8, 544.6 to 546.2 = 0.07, 7.63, 10.6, 8.98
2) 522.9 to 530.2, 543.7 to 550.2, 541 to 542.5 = -0.10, 7.7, 9.06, 8.71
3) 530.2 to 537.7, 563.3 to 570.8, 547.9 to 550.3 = 0.01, 8.45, 10.4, 9.33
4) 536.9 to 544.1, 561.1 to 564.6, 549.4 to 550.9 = 0.04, 9.06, 9.86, 9.41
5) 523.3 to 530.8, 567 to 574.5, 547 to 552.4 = 0.02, 7.77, 10.7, 9.31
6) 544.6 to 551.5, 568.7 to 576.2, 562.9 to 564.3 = 0.01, 8.91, 11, 10.2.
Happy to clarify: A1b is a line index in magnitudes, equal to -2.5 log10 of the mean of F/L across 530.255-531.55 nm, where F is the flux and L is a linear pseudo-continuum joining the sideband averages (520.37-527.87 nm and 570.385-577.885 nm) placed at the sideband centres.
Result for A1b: -0.14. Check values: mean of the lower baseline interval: 7.14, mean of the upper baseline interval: 11.1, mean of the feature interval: 8.71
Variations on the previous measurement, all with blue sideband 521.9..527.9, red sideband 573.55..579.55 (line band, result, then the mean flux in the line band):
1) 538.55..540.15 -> -0.06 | 9.05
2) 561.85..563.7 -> 0.05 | 9.83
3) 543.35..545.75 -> 0.00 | 8.94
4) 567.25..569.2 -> 0.02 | 10.5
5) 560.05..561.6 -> 0.06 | 9.58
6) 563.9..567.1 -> 0.03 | 10.2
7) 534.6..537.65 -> -0.04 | 8.68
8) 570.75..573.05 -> 0.02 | 10.8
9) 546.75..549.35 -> 0.01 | 9.18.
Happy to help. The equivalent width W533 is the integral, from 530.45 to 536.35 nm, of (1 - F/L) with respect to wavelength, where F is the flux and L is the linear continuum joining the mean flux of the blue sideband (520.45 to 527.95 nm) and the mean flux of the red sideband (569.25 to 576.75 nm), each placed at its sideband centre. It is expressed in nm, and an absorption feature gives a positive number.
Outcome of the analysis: -0.38 nm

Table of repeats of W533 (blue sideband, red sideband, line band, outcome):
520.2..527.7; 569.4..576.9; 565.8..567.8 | 0.051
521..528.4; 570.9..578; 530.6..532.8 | -0.154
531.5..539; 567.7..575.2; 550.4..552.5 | 0.111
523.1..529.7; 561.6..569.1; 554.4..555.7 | -0.079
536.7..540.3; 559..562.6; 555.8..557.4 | -0.097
